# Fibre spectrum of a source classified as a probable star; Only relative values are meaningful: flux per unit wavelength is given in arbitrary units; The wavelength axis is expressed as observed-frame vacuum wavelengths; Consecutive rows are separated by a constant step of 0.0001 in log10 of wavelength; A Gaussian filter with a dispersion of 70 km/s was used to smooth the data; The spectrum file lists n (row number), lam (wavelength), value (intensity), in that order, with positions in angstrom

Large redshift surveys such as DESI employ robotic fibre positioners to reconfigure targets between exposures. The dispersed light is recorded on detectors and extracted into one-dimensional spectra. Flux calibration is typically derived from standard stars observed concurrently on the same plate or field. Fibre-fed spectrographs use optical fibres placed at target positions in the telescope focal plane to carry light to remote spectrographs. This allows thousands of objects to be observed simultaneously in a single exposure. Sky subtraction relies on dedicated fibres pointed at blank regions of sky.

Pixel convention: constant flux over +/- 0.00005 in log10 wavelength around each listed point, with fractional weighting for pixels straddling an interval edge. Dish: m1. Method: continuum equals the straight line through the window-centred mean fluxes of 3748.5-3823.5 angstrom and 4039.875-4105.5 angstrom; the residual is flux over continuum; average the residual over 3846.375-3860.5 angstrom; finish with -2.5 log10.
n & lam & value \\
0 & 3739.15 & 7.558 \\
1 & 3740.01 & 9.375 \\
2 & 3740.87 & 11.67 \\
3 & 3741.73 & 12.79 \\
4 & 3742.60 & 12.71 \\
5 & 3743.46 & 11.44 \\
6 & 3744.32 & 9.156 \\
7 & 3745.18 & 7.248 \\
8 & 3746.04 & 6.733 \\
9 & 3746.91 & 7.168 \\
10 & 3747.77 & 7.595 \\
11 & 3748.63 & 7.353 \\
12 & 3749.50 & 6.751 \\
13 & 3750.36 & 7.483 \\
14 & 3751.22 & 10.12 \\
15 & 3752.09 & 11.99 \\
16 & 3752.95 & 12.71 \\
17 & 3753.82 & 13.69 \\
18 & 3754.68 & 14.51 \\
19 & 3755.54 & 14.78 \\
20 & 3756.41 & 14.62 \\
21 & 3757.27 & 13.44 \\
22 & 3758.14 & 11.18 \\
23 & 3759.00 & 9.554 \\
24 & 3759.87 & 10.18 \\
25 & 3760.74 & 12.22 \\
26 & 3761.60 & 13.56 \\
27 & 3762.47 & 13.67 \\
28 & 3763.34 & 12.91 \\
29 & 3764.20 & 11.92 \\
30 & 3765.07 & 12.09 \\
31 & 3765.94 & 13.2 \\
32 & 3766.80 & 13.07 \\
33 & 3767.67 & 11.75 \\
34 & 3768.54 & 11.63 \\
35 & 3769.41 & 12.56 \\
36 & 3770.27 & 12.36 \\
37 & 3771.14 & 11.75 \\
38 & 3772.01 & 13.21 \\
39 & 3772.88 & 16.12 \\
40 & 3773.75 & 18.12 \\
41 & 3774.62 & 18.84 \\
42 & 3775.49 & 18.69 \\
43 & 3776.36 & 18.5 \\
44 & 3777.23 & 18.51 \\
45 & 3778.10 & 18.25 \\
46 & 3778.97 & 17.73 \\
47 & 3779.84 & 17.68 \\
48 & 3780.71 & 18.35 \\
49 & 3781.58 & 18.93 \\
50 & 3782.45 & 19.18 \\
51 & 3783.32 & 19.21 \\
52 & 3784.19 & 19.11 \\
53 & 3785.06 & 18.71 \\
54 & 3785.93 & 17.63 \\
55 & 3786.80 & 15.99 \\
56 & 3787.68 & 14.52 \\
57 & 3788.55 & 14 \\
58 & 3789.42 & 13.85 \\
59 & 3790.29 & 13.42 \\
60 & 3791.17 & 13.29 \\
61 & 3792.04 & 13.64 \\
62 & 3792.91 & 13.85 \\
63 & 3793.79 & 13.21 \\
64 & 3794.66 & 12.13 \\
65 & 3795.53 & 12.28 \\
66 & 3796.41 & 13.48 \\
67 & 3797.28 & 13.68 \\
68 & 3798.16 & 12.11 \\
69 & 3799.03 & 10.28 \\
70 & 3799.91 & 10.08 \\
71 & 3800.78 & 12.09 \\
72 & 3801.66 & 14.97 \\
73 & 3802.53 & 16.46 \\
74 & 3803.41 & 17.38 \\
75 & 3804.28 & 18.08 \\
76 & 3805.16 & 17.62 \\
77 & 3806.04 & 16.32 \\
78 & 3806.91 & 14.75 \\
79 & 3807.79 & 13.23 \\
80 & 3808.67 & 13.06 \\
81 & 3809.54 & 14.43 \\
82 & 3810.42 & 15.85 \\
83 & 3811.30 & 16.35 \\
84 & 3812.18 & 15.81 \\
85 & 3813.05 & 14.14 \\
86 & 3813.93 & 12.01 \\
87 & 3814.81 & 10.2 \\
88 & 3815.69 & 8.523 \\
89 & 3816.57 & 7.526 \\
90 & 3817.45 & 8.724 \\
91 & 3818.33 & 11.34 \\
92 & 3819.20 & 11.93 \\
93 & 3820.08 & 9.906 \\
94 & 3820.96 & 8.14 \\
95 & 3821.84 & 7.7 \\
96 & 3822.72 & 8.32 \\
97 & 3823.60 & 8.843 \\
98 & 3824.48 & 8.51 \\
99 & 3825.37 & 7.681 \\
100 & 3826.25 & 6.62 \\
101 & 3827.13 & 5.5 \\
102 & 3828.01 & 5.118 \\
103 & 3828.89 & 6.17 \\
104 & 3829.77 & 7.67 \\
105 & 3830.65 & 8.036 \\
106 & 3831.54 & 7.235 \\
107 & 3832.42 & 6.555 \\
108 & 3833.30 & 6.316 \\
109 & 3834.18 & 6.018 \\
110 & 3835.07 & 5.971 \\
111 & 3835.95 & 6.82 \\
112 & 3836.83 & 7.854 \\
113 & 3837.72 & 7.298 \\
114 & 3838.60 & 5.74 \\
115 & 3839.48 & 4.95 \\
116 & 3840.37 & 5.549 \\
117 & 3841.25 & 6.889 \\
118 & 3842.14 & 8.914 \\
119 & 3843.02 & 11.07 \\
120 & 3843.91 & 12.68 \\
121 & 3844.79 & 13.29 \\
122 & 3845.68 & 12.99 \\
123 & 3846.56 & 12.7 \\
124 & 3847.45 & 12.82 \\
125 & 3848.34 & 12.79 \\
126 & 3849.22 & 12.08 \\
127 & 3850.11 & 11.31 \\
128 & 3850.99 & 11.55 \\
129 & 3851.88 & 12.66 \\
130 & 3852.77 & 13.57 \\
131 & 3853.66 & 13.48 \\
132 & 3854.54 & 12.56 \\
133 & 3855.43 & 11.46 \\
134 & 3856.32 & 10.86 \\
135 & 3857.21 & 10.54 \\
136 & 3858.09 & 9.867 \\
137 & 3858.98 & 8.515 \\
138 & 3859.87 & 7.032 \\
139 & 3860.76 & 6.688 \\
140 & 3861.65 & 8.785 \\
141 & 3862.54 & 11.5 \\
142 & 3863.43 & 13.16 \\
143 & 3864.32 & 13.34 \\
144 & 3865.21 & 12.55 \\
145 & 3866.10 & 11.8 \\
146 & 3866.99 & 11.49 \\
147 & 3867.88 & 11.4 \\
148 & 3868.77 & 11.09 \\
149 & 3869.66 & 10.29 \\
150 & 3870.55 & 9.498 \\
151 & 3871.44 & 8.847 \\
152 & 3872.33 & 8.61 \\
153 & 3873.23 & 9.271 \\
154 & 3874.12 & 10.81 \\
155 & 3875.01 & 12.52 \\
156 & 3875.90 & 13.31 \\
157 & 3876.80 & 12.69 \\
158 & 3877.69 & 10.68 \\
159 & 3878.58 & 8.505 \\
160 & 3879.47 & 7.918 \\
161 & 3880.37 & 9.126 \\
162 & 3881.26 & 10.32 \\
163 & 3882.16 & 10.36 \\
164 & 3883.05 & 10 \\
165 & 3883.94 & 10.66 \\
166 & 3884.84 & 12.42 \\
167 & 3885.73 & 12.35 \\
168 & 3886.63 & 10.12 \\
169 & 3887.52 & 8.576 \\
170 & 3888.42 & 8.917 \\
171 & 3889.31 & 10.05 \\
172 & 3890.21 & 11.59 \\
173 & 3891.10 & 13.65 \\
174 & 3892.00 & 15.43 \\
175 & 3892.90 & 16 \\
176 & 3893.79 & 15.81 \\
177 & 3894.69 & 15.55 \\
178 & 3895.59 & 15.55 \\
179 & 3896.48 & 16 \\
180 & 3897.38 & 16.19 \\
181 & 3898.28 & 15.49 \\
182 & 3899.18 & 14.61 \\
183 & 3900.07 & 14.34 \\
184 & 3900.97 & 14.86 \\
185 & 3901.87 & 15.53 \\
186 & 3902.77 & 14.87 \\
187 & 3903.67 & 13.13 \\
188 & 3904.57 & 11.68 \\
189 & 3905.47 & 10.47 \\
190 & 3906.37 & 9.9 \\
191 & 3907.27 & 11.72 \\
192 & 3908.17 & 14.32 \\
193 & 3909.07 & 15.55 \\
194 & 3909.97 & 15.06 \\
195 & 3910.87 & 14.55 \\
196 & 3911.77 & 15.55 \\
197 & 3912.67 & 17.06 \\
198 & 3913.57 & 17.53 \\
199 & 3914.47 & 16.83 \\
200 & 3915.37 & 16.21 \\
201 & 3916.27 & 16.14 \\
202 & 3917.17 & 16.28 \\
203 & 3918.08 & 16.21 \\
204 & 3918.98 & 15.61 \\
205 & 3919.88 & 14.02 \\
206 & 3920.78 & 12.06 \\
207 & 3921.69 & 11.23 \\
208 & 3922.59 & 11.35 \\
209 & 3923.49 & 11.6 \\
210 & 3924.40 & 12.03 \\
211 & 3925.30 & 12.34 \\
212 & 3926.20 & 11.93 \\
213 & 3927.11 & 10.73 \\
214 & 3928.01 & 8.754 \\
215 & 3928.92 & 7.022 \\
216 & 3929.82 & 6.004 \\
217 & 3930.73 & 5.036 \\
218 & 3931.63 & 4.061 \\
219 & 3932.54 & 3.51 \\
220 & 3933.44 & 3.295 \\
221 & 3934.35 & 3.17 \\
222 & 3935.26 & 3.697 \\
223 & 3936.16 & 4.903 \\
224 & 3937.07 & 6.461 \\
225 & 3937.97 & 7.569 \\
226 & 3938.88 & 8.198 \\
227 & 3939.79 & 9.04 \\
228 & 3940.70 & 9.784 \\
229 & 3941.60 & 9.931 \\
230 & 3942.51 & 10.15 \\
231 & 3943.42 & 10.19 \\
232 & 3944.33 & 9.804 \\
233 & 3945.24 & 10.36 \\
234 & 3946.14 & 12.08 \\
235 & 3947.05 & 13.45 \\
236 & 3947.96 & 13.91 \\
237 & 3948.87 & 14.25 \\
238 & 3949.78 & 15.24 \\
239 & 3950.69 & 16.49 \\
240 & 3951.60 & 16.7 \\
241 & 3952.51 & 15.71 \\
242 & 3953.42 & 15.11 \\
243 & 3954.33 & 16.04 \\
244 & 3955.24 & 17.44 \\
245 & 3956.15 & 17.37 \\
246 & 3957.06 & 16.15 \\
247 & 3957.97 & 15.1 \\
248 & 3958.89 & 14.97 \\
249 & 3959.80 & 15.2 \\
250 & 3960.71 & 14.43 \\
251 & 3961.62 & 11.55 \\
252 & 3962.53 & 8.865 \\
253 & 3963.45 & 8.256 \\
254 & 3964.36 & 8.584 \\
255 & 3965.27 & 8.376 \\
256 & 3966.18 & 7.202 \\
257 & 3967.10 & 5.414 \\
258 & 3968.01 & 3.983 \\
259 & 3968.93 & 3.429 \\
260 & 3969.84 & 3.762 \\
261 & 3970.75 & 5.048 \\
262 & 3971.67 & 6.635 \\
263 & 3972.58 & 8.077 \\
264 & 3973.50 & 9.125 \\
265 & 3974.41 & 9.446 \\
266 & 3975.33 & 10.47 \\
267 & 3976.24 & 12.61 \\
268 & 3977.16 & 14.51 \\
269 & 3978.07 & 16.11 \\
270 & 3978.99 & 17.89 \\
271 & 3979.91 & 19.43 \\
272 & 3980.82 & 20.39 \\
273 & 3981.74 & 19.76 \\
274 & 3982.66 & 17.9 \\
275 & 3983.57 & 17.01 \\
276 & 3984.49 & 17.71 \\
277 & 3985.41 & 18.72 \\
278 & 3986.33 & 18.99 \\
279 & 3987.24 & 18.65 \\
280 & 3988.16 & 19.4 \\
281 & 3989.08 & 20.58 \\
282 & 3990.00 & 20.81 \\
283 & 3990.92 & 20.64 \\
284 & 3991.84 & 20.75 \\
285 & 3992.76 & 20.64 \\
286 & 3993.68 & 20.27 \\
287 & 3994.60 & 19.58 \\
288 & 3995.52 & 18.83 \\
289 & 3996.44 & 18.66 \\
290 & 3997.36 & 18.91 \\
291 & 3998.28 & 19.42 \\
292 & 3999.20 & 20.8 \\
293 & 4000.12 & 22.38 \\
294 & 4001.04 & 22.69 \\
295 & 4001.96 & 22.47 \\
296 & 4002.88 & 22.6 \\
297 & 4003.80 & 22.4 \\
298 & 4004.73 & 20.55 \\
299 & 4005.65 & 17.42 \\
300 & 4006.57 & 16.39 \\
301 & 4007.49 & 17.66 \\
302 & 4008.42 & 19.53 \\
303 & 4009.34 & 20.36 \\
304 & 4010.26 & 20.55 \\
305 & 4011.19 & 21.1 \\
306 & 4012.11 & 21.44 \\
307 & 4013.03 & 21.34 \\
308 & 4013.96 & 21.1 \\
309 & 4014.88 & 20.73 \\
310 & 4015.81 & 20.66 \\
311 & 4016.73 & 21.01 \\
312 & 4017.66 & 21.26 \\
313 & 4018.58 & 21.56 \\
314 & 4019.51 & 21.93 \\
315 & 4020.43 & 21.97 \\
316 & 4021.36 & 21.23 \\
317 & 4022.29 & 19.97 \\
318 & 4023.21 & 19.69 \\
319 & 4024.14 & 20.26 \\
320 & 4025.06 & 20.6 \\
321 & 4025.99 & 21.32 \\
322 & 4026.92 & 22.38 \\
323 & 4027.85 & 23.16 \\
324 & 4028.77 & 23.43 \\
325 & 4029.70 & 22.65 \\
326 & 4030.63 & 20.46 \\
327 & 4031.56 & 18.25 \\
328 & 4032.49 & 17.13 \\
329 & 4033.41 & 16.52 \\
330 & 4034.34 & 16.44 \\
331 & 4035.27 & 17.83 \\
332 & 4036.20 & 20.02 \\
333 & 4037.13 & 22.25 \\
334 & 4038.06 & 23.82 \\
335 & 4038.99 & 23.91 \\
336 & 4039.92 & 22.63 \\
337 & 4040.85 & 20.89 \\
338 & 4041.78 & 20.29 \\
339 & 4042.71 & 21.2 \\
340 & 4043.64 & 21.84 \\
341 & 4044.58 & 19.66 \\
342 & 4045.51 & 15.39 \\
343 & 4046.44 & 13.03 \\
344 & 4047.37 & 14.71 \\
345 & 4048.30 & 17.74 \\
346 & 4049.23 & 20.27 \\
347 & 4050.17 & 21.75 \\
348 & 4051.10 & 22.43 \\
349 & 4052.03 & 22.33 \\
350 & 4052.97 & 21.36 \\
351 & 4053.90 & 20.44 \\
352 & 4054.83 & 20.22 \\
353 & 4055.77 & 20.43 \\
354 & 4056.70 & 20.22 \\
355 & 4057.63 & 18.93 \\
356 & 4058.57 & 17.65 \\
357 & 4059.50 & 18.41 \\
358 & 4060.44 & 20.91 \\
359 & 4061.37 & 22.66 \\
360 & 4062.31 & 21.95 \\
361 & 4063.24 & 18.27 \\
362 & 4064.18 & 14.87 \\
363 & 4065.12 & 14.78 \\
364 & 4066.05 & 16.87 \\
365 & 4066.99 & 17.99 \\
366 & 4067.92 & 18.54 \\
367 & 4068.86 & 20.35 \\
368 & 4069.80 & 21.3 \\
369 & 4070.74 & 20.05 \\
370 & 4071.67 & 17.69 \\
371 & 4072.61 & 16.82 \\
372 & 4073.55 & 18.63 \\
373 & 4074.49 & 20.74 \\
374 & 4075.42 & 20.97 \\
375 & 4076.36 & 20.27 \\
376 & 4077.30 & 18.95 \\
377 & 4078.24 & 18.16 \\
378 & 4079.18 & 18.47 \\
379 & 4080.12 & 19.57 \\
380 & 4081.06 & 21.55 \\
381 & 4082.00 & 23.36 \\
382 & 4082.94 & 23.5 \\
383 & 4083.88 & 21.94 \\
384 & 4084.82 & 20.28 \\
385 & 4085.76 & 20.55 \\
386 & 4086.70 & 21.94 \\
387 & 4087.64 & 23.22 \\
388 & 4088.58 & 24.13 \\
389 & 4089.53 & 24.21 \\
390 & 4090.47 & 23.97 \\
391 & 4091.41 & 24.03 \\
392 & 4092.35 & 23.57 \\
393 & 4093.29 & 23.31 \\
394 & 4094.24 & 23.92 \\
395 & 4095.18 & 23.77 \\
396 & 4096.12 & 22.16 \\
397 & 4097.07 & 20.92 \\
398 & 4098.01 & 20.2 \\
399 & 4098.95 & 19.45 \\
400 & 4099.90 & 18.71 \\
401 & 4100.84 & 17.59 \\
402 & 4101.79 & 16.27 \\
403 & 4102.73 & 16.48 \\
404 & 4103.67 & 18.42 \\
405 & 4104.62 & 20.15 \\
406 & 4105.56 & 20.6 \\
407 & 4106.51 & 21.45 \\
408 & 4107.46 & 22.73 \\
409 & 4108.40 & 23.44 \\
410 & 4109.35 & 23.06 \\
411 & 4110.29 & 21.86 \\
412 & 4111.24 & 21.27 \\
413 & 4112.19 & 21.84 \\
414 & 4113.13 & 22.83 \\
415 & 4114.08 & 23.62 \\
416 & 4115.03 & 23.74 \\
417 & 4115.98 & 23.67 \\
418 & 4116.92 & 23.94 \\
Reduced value 0.31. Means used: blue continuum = 13.6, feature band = 11.4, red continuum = 20.1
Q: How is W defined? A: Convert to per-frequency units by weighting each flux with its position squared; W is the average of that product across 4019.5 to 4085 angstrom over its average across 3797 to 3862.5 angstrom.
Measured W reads 2.12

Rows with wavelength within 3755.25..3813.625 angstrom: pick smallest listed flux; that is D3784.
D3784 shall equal 9.554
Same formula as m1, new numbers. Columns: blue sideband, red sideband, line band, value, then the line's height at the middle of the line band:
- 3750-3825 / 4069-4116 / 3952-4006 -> 0.187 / 18.4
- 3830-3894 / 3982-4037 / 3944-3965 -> 0.196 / 16.5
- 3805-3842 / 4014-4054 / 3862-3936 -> 0.119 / 13.3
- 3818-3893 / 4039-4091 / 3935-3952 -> 0.310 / 14.2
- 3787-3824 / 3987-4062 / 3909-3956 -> 0.415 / 17.2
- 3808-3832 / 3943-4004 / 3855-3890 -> 0.119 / 11.6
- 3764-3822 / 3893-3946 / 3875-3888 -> 0.184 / 12.5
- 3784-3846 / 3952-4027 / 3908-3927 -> 0.013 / 14.6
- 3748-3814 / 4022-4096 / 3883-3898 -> 0.270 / 16.6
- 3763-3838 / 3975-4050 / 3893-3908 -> 0.134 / 16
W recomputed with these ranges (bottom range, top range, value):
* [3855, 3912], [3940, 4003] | 1.29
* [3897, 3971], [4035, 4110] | 1.88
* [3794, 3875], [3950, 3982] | 1.23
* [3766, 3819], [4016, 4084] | 1.56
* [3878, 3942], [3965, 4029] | 1.60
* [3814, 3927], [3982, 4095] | 1.96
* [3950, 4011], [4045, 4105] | 1.32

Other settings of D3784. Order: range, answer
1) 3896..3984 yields 3.17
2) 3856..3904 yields 6.688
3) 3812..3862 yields 4.95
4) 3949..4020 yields 3.429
